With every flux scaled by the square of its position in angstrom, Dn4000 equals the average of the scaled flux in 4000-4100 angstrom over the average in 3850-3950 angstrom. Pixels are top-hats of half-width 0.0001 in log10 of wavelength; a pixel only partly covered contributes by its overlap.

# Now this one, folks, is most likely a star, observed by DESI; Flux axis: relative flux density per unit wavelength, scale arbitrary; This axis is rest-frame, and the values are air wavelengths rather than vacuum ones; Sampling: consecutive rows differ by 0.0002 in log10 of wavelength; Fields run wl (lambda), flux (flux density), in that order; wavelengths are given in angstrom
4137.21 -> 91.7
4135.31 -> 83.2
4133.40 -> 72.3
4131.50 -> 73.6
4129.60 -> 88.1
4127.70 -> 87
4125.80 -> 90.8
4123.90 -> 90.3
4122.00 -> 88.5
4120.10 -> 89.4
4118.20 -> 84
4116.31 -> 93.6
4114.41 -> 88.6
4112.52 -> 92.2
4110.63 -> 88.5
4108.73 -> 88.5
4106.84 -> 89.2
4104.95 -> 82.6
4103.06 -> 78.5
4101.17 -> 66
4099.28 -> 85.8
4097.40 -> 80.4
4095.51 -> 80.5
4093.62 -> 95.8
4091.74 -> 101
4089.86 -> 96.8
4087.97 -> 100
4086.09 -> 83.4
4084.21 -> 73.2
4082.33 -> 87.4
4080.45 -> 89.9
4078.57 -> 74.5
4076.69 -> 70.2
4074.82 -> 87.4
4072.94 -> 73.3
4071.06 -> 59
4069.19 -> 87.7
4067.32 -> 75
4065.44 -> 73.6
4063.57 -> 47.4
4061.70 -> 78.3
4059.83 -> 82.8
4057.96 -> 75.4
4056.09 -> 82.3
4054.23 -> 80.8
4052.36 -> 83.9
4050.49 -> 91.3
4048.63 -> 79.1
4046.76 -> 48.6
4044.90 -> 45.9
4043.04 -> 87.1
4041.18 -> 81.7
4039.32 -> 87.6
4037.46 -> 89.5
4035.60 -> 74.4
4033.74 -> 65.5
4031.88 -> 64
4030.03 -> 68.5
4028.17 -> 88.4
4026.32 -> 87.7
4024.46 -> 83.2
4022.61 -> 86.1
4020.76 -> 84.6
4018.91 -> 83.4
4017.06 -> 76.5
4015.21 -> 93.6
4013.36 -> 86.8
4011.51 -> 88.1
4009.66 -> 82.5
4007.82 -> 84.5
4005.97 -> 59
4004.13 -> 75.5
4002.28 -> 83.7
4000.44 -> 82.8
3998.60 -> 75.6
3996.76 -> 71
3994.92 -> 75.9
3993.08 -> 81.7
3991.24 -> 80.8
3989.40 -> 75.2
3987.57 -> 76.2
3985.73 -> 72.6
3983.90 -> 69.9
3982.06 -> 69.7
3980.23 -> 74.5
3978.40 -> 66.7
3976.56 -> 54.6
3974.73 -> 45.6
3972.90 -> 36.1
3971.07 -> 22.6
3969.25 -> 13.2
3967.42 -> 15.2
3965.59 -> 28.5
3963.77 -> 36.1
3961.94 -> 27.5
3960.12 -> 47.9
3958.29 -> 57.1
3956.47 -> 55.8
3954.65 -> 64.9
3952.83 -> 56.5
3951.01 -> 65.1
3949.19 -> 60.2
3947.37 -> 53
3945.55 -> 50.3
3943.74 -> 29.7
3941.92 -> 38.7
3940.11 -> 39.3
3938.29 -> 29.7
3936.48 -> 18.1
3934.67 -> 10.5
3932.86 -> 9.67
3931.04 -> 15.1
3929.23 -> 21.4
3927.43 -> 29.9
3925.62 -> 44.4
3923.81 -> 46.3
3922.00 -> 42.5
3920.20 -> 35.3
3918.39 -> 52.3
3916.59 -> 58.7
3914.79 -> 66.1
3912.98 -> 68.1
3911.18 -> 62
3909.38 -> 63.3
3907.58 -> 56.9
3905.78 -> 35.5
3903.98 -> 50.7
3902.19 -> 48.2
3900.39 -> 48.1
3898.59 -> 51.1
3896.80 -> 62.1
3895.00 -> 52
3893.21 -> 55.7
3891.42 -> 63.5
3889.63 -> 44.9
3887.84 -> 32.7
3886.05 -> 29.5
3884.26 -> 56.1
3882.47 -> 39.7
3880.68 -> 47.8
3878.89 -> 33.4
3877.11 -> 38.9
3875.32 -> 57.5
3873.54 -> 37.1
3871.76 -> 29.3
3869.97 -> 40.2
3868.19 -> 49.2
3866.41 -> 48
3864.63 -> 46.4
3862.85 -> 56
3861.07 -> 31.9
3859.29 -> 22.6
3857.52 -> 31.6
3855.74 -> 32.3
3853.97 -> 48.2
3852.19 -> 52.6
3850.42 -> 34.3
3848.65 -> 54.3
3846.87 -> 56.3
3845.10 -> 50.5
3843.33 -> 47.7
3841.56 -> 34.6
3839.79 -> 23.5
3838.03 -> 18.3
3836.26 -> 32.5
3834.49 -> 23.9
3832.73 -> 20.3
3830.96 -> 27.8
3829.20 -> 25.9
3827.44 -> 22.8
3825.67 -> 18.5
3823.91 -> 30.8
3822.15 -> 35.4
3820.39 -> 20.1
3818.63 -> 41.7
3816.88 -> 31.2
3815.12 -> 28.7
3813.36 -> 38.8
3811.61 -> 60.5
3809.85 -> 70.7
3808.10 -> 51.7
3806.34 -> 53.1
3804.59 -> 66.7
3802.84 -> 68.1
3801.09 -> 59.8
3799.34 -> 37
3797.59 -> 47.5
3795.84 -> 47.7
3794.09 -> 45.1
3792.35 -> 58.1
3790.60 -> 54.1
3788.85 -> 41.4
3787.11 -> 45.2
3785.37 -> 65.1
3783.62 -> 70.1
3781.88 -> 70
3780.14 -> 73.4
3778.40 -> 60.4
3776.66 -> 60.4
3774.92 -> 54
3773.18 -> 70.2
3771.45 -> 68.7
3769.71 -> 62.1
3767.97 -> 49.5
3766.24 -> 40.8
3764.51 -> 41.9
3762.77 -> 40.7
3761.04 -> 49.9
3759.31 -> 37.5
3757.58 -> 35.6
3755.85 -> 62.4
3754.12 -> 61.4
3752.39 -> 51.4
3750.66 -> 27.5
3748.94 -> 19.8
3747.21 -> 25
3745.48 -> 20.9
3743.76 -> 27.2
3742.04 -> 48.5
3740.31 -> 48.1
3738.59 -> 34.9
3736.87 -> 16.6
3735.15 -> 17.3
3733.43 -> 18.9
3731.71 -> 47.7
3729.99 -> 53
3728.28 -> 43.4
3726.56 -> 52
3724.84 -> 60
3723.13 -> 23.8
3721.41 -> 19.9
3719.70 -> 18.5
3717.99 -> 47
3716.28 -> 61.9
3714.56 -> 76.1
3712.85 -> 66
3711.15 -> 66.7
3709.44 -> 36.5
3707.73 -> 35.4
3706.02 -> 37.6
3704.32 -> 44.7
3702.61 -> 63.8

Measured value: 2.00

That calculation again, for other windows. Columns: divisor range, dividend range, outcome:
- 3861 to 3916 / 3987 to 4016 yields 1.73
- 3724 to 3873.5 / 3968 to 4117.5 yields 2.01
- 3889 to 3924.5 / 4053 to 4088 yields 1.58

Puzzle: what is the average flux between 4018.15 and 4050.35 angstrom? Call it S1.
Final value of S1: 77.1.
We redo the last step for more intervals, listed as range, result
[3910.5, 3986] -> 44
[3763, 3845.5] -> 46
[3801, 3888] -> 40.1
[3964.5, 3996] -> 56.4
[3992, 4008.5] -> 76.5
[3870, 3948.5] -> 43.1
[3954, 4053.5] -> 68.4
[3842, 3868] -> 43.7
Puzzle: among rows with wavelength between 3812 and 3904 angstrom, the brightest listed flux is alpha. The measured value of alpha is 63.5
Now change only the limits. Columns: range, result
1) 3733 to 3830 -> 73.4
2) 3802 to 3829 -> 70.7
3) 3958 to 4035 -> 93.6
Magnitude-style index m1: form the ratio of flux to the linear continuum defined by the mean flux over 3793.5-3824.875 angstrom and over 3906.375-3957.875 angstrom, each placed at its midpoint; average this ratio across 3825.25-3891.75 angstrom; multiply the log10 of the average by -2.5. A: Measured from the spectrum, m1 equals 0.19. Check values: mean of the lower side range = 46.3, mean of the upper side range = 44.5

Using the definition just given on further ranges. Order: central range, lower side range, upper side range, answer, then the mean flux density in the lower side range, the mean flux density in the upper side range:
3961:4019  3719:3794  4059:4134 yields 0.12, 45.4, 83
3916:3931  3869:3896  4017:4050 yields 0.31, 44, 77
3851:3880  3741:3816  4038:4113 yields 0.40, 50.5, 80.3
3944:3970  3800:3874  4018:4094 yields 0.33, 39.8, 79.3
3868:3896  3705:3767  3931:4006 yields 0.09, 40.9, 52.1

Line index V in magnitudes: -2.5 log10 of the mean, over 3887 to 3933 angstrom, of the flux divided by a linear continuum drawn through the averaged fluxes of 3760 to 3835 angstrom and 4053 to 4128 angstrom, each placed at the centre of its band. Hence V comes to 0.27 mag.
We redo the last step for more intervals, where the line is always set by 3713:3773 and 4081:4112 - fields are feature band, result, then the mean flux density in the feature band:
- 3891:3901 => 0.11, 55.2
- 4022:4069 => 0.05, 76.4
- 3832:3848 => 0.49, 34.6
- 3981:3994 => -0.04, 75.2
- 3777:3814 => -0.17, 56.6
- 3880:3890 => 0.40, 41.5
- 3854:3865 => 0.46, 37.3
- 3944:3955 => 0.20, 56.3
